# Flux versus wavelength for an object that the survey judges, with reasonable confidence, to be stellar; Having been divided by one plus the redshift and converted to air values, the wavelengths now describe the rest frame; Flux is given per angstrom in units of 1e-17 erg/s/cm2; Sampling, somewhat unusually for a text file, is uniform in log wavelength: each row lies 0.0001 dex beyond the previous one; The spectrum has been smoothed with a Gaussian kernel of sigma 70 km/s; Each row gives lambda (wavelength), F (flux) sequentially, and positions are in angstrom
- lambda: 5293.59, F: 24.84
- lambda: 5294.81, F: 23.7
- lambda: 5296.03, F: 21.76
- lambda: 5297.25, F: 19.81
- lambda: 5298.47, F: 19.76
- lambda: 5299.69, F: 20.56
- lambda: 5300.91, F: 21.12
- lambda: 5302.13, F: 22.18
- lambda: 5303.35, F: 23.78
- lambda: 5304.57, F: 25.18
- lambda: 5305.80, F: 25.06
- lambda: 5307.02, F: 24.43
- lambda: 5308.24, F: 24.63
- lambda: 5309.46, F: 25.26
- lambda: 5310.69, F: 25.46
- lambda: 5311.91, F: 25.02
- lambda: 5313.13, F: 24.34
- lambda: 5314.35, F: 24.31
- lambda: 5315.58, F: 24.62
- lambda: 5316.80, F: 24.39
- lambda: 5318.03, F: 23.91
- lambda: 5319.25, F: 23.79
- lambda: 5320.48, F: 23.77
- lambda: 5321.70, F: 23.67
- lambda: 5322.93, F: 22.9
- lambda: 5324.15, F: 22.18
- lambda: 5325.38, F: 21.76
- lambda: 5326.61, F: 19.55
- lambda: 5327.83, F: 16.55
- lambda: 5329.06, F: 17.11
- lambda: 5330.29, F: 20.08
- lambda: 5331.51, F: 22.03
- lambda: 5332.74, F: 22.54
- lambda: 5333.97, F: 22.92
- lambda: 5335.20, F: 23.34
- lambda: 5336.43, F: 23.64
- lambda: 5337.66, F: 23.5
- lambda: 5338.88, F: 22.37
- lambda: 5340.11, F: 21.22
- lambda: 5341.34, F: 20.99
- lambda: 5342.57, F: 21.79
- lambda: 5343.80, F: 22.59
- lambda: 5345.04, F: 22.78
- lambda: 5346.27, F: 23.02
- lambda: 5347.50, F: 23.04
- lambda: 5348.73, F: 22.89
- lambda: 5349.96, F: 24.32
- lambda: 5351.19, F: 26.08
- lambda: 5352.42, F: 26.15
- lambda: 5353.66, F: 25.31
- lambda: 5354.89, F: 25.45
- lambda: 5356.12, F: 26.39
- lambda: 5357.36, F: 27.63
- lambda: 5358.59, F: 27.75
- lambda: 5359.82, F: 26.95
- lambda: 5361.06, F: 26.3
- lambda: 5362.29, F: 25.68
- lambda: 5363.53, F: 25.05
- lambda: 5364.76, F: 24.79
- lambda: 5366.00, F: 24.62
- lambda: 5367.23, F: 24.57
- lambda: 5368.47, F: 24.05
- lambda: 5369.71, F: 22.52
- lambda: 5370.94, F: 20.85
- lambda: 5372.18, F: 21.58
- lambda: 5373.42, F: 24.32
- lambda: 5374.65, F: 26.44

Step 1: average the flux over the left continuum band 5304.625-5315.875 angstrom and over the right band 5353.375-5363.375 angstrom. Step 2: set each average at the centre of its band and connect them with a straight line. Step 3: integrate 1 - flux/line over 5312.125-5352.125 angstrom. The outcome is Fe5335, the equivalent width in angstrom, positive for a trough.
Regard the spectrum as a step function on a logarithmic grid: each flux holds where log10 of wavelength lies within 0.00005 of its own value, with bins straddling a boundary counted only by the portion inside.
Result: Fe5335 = 4.6 angstrom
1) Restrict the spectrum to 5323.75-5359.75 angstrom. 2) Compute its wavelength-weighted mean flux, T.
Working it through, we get 23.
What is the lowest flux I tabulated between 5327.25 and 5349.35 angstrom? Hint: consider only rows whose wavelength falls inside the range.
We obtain 16.55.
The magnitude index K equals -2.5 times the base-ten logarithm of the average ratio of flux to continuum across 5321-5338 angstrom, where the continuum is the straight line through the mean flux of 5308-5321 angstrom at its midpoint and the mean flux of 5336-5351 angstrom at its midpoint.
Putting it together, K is 0.10 mag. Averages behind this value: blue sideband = 24.5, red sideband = 22.8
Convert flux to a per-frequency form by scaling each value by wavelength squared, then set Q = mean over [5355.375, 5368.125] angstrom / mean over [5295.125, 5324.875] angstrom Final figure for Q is 1.13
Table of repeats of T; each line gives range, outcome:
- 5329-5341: 22.1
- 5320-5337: 21.6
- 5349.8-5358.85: 26.2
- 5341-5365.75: 24.8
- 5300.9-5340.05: 23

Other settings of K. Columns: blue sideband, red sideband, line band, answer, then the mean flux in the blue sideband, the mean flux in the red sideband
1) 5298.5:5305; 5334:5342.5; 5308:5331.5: -0.02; 22.3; 22.5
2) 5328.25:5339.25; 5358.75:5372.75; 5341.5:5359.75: -0.06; 21.8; 24.4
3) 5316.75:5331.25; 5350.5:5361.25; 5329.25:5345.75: 0.07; 21.5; 26.4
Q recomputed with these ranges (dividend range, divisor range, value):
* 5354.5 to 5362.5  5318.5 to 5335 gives 1.25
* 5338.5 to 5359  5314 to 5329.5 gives 1.10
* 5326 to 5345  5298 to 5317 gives 0.91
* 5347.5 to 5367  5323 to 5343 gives 1.21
